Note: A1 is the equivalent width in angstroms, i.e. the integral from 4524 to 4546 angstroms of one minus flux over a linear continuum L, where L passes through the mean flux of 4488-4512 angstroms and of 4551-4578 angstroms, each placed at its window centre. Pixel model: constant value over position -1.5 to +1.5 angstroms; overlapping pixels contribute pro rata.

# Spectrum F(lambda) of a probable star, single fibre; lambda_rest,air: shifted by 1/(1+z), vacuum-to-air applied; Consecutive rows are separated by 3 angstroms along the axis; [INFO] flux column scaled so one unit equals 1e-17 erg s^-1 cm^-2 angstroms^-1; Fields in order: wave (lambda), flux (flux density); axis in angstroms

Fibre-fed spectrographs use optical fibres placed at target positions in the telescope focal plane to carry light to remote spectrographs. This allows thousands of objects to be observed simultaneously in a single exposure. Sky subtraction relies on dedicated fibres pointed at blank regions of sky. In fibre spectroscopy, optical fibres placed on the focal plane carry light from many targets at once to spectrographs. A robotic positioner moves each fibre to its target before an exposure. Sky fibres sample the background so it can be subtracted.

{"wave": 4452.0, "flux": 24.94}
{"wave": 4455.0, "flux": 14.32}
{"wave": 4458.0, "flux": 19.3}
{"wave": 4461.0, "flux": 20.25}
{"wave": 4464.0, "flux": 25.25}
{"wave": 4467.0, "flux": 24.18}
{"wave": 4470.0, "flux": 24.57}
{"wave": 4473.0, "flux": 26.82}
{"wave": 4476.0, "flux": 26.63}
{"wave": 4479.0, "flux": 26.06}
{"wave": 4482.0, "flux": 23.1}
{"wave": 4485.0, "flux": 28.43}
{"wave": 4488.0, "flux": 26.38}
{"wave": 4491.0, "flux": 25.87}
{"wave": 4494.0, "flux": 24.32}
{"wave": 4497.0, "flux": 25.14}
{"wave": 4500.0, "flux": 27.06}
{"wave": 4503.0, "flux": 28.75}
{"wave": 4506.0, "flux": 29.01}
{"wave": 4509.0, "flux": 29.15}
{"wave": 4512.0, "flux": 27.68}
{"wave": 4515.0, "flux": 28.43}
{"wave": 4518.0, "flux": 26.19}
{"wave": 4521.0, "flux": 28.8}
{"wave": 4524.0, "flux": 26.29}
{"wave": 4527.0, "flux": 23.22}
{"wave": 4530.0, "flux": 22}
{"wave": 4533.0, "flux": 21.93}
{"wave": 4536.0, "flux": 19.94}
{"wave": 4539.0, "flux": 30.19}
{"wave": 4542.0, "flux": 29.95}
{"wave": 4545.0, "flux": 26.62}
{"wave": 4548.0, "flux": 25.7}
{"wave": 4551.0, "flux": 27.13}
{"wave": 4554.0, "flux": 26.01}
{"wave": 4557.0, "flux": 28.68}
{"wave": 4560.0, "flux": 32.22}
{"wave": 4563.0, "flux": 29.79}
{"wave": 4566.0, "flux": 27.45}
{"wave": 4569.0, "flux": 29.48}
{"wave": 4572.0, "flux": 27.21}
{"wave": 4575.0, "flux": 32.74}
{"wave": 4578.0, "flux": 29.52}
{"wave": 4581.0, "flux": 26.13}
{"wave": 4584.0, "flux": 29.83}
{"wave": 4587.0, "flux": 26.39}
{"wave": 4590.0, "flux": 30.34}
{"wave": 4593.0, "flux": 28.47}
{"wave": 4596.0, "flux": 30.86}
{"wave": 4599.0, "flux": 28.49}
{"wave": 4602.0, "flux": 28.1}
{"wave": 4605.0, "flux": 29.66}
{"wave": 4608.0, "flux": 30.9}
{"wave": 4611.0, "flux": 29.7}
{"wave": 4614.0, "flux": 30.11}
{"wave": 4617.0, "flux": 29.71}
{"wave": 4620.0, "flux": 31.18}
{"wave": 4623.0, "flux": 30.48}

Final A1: 2.6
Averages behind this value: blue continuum 27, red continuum 29.1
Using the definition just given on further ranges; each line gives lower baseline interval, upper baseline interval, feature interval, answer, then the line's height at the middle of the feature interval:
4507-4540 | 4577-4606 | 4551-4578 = -1.5 angstroms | 27.6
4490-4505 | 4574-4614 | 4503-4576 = 0.8 angstroms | 27.6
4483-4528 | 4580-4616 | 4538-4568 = -0.3 angstroms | 28.1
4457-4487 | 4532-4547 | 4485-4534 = -2.1 angstroms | 25.3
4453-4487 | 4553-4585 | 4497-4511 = -1.4 angstroms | 25.5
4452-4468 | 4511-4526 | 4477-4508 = -2.5 angstroms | 24.5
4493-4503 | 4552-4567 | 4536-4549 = 0.4 angstroms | 28.1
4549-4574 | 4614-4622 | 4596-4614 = 0.2 angstroms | 30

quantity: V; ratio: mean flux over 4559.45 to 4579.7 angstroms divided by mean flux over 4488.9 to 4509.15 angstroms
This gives 1.10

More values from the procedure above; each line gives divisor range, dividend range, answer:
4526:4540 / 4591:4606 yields 1.25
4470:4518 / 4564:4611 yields 1.09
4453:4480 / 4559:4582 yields 1.27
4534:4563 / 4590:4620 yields 1.08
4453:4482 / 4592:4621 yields 1.29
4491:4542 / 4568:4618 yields 1.12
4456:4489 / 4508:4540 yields 1.05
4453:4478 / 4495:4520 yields 1.21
